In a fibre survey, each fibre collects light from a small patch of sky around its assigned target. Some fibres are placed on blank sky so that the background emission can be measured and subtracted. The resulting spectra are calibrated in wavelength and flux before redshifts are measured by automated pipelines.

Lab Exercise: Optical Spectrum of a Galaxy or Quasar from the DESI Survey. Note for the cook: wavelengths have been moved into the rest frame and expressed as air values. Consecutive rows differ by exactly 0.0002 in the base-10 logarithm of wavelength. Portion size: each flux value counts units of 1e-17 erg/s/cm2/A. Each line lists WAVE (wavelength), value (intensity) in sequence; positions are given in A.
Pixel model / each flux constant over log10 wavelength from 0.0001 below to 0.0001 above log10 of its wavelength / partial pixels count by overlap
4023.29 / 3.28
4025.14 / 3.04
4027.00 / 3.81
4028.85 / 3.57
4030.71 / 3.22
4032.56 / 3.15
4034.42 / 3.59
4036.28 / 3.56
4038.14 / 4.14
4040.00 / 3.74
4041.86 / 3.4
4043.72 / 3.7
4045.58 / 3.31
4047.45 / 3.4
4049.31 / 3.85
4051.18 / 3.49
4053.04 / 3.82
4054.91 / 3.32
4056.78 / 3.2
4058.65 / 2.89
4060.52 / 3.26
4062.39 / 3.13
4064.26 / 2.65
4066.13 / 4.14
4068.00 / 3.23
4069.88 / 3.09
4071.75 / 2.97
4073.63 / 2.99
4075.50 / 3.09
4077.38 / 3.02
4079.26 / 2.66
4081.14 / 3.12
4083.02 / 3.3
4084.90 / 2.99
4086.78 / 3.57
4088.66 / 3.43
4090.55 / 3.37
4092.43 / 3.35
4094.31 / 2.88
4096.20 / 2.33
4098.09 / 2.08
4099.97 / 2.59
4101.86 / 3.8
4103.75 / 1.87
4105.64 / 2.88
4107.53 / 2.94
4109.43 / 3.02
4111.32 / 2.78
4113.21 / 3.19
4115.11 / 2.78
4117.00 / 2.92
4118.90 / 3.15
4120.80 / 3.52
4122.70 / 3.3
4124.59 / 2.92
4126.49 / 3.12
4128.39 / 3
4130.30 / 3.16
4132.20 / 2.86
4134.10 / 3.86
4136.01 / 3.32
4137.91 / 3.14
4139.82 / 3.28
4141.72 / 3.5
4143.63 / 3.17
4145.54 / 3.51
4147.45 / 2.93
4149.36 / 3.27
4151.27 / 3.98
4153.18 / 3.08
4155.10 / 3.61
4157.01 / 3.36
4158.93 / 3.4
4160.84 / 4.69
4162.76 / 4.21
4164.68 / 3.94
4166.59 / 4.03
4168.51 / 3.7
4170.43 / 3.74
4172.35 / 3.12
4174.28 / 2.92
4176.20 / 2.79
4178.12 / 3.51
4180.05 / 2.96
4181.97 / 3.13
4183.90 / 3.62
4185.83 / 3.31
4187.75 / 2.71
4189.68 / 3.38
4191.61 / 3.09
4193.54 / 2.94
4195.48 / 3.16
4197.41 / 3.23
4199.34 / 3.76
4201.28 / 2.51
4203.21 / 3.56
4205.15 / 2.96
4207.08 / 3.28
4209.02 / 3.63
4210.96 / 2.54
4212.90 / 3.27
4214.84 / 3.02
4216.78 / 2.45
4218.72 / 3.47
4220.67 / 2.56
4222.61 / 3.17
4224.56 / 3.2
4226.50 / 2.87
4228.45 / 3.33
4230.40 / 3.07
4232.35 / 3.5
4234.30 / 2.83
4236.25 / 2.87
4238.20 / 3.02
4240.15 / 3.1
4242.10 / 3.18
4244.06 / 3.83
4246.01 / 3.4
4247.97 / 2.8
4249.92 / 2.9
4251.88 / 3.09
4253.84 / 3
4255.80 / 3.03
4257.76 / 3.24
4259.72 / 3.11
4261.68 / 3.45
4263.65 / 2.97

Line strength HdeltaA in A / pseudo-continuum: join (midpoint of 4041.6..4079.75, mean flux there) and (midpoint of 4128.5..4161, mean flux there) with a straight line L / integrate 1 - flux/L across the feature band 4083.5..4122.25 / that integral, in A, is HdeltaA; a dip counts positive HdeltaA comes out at 4.0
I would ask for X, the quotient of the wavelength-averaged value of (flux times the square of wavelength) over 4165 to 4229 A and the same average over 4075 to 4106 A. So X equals 1.1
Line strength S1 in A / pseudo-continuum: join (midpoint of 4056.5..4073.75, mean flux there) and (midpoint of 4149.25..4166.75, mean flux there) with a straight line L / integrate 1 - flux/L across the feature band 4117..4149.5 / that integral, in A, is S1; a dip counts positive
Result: 3.4 A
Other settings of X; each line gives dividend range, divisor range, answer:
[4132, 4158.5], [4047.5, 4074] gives 1.06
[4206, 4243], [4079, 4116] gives 1.11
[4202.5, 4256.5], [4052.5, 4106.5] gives 1.09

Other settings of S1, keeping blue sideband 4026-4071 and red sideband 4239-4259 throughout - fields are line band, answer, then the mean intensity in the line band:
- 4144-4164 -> -1.86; 3.6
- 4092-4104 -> 2.32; 2.72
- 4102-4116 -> 2.15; 2.84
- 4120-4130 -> 0.50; 3.17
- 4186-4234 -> 1.51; 3.11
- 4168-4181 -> 0.12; 3.23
